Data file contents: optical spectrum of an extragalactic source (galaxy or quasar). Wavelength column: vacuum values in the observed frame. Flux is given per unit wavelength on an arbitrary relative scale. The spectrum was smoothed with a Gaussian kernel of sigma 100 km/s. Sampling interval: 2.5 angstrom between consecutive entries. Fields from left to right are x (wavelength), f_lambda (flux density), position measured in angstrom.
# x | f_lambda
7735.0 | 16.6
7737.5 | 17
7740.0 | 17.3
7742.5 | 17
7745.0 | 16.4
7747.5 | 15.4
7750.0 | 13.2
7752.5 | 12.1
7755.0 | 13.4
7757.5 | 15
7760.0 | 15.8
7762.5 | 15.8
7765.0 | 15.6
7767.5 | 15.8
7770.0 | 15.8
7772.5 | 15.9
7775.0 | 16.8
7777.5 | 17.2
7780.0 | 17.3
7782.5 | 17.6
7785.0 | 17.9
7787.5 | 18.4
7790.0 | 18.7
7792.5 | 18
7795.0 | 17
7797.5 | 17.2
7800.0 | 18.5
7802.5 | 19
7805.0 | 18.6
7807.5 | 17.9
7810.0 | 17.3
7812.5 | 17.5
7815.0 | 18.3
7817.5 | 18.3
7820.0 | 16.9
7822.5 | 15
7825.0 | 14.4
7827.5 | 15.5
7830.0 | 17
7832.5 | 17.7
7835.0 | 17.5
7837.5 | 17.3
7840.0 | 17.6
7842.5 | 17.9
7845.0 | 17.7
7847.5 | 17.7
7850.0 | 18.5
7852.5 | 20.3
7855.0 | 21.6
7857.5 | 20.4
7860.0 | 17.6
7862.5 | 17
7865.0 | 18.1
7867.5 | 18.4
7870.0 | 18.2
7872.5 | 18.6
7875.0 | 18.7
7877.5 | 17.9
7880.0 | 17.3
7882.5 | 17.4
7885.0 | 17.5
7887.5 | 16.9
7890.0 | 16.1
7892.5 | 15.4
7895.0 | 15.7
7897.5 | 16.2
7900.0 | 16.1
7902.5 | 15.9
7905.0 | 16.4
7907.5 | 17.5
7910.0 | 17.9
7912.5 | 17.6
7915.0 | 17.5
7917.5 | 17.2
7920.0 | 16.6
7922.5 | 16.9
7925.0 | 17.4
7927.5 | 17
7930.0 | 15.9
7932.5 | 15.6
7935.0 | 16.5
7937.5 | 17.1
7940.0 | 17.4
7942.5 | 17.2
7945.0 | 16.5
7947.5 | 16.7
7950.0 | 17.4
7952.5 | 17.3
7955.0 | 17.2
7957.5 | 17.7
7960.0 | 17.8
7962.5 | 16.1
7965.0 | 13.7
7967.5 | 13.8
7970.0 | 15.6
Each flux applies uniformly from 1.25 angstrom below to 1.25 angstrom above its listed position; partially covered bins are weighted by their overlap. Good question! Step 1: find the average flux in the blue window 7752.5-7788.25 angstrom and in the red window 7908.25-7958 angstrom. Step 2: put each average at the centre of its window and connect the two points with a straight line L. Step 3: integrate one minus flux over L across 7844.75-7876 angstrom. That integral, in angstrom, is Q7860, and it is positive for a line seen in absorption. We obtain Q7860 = -3.9 angstrom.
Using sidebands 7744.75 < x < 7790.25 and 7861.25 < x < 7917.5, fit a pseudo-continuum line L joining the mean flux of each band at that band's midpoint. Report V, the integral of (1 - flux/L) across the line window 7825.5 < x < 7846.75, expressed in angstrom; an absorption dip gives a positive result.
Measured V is -0.7 angstrom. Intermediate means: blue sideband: 15.9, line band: 17.2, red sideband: 17.2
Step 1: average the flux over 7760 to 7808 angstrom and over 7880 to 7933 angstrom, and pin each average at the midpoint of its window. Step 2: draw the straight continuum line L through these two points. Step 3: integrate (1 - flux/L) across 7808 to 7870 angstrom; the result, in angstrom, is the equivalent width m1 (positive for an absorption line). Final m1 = -2.6 angstrom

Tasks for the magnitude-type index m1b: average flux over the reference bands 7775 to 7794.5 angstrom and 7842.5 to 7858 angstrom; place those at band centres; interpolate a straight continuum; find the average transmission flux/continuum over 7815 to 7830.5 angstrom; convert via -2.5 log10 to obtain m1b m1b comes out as 0.14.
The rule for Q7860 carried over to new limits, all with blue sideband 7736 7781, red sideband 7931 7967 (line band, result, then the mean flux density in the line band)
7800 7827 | -2.3 angstrom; 17.3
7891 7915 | -0.2 angstrom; 16.6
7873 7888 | -1.3 angstrom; 17.7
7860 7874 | -1.5 angstrom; 18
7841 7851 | -1.1 angstrom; 17.9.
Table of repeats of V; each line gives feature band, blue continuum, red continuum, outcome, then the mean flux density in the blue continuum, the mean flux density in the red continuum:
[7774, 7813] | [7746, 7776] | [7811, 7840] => -4.50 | 15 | 16.9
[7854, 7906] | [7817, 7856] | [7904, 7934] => -0.76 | 17.5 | 17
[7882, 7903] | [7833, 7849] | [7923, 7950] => 1.02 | 17.6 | 16.8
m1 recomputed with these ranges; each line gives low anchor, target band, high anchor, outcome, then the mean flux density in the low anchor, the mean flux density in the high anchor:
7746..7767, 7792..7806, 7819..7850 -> -1.92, 14.6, 16.9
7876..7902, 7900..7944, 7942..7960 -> 0.11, 16.6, 17.2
